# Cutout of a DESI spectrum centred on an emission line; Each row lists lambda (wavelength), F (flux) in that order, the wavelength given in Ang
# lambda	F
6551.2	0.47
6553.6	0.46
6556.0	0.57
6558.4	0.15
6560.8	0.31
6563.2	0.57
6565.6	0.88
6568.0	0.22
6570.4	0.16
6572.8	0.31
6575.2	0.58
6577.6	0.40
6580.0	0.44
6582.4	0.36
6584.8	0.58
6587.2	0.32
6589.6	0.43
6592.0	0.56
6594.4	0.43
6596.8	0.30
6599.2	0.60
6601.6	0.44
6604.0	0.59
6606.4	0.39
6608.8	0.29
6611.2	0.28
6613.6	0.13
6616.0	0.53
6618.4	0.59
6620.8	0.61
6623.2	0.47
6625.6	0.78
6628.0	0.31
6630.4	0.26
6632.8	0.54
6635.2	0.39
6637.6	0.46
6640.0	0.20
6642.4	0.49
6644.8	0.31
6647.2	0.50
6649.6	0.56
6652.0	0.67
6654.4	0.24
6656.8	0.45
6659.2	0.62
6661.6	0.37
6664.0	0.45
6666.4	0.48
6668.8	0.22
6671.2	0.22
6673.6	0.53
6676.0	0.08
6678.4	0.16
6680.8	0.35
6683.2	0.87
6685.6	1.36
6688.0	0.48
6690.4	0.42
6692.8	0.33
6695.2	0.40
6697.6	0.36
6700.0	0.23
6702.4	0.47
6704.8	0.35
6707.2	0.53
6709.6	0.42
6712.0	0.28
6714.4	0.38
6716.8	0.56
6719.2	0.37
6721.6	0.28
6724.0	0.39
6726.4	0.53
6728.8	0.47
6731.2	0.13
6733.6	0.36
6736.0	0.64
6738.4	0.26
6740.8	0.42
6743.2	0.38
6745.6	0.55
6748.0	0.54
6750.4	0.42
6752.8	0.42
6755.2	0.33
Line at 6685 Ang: [O III]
